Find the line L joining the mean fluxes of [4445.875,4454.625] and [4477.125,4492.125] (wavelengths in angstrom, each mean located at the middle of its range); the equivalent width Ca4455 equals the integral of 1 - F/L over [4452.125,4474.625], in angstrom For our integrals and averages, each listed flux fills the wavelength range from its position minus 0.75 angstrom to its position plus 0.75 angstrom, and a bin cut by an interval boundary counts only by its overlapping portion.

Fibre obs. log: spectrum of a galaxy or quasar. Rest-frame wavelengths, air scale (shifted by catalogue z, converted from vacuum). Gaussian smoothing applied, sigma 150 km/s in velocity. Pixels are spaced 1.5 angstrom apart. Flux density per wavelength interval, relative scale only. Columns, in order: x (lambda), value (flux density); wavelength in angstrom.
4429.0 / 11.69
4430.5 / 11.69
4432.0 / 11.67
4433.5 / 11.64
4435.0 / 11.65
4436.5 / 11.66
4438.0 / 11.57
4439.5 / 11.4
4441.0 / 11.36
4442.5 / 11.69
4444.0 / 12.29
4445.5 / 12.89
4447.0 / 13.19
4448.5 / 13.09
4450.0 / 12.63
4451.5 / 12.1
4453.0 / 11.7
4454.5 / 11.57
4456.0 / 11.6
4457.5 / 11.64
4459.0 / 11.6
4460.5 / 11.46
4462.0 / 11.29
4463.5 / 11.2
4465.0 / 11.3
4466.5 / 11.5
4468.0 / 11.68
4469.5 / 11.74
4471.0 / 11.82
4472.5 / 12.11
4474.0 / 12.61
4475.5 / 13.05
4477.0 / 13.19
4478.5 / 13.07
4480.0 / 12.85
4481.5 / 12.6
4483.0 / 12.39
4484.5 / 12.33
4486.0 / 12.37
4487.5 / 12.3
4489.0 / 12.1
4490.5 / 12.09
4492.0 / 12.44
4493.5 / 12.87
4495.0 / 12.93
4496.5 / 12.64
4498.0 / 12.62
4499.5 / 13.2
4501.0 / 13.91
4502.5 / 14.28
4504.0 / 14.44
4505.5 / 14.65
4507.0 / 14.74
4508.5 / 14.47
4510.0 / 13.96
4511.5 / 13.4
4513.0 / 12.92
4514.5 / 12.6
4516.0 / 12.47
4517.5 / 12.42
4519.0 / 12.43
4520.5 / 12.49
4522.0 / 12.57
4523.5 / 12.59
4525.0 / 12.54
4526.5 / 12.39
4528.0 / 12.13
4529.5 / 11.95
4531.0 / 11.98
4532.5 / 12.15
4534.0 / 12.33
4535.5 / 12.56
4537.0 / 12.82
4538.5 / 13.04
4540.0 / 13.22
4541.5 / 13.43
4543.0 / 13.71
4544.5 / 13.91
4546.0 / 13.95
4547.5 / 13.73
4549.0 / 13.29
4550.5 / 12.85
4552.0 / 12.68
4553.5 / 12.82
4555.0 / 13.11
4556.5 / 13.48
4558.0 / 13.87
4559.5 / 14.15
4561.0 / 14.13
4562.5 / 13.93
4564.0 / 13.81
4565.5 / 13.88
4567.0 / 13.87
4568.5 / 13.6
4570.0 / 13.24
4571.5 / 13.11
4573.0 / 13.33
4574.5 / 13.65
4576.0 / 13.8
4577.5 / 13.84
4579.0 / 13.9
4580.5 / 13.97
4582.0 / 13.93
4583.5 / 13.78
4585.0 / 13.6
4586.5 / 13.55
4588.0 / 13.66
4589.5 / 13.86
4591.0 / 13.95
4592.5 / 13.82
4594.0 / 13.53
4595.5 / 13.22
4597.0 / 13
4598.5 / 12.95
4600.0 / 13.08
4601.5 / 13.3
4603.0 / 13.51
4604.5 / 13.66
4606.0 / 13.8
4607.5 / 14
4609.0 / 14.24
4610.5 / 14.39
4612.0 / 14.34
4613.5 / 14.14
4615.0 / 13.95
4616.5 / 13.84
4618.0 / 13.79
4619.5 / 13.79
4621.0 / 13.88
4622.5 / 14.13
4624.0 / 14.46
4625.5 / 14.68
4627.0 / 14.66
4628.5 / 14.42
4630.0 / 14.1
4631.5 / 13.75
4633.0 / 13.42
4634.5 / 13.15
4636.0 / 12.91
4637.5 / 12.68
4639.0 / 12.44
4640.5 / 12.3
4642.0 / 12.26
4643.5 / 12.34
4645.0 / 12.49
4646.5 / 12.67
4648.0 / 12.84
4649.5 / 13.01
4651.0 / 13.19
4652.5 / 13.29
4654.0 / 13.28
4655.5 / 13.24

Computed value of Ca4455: 1.48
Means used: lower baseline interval 12.5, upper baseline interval 12.5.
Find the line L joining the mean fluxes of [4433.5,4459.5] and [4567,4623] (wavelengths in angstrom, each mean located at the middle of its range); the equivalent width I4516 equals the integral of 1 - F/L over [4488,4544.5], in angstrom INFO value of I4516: -0.8 angstrom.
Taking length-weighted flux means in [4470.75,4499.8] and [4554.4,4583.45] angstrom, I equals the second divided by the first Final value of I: 1.09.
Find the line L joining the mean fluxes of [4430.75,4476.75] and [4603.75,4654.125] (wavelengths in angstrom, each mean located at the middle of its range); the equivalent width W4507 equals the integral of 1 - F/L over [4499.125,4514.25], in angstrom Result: -1.9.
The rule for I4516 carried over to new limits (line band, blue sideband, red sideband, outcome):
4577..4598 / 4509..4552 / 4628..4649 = -1.2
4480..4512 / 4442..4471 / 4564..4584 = -1.7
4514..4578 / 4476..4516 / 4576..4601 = 1.3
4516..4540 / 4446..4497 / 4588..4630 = 0.8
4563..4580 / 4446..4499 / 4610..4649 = -0.8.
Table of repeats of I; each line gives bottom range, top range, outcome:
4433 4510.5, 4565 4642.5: 1.10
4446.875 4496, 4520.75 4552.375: 1.05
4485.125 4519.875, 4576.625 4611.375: 1.04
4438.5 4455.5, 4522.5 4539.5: 1.02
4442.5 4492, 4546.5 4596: 1.12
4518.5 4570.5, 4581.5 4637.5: 1.05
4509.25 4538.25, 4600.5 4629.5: 1.12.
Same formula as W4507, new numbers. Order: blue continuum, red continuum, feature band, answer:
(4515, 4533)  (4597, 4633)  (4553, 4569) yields -0.9 angstrom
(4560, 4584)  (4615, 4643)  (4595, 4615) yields 0.0 angstrom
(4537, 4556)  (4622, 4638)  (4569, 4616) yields -0.2 angstrom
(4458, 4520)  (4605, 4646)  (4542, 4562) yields -0.6 angstrom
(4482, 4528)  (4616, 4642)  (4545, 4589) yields -1.0 angstrom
